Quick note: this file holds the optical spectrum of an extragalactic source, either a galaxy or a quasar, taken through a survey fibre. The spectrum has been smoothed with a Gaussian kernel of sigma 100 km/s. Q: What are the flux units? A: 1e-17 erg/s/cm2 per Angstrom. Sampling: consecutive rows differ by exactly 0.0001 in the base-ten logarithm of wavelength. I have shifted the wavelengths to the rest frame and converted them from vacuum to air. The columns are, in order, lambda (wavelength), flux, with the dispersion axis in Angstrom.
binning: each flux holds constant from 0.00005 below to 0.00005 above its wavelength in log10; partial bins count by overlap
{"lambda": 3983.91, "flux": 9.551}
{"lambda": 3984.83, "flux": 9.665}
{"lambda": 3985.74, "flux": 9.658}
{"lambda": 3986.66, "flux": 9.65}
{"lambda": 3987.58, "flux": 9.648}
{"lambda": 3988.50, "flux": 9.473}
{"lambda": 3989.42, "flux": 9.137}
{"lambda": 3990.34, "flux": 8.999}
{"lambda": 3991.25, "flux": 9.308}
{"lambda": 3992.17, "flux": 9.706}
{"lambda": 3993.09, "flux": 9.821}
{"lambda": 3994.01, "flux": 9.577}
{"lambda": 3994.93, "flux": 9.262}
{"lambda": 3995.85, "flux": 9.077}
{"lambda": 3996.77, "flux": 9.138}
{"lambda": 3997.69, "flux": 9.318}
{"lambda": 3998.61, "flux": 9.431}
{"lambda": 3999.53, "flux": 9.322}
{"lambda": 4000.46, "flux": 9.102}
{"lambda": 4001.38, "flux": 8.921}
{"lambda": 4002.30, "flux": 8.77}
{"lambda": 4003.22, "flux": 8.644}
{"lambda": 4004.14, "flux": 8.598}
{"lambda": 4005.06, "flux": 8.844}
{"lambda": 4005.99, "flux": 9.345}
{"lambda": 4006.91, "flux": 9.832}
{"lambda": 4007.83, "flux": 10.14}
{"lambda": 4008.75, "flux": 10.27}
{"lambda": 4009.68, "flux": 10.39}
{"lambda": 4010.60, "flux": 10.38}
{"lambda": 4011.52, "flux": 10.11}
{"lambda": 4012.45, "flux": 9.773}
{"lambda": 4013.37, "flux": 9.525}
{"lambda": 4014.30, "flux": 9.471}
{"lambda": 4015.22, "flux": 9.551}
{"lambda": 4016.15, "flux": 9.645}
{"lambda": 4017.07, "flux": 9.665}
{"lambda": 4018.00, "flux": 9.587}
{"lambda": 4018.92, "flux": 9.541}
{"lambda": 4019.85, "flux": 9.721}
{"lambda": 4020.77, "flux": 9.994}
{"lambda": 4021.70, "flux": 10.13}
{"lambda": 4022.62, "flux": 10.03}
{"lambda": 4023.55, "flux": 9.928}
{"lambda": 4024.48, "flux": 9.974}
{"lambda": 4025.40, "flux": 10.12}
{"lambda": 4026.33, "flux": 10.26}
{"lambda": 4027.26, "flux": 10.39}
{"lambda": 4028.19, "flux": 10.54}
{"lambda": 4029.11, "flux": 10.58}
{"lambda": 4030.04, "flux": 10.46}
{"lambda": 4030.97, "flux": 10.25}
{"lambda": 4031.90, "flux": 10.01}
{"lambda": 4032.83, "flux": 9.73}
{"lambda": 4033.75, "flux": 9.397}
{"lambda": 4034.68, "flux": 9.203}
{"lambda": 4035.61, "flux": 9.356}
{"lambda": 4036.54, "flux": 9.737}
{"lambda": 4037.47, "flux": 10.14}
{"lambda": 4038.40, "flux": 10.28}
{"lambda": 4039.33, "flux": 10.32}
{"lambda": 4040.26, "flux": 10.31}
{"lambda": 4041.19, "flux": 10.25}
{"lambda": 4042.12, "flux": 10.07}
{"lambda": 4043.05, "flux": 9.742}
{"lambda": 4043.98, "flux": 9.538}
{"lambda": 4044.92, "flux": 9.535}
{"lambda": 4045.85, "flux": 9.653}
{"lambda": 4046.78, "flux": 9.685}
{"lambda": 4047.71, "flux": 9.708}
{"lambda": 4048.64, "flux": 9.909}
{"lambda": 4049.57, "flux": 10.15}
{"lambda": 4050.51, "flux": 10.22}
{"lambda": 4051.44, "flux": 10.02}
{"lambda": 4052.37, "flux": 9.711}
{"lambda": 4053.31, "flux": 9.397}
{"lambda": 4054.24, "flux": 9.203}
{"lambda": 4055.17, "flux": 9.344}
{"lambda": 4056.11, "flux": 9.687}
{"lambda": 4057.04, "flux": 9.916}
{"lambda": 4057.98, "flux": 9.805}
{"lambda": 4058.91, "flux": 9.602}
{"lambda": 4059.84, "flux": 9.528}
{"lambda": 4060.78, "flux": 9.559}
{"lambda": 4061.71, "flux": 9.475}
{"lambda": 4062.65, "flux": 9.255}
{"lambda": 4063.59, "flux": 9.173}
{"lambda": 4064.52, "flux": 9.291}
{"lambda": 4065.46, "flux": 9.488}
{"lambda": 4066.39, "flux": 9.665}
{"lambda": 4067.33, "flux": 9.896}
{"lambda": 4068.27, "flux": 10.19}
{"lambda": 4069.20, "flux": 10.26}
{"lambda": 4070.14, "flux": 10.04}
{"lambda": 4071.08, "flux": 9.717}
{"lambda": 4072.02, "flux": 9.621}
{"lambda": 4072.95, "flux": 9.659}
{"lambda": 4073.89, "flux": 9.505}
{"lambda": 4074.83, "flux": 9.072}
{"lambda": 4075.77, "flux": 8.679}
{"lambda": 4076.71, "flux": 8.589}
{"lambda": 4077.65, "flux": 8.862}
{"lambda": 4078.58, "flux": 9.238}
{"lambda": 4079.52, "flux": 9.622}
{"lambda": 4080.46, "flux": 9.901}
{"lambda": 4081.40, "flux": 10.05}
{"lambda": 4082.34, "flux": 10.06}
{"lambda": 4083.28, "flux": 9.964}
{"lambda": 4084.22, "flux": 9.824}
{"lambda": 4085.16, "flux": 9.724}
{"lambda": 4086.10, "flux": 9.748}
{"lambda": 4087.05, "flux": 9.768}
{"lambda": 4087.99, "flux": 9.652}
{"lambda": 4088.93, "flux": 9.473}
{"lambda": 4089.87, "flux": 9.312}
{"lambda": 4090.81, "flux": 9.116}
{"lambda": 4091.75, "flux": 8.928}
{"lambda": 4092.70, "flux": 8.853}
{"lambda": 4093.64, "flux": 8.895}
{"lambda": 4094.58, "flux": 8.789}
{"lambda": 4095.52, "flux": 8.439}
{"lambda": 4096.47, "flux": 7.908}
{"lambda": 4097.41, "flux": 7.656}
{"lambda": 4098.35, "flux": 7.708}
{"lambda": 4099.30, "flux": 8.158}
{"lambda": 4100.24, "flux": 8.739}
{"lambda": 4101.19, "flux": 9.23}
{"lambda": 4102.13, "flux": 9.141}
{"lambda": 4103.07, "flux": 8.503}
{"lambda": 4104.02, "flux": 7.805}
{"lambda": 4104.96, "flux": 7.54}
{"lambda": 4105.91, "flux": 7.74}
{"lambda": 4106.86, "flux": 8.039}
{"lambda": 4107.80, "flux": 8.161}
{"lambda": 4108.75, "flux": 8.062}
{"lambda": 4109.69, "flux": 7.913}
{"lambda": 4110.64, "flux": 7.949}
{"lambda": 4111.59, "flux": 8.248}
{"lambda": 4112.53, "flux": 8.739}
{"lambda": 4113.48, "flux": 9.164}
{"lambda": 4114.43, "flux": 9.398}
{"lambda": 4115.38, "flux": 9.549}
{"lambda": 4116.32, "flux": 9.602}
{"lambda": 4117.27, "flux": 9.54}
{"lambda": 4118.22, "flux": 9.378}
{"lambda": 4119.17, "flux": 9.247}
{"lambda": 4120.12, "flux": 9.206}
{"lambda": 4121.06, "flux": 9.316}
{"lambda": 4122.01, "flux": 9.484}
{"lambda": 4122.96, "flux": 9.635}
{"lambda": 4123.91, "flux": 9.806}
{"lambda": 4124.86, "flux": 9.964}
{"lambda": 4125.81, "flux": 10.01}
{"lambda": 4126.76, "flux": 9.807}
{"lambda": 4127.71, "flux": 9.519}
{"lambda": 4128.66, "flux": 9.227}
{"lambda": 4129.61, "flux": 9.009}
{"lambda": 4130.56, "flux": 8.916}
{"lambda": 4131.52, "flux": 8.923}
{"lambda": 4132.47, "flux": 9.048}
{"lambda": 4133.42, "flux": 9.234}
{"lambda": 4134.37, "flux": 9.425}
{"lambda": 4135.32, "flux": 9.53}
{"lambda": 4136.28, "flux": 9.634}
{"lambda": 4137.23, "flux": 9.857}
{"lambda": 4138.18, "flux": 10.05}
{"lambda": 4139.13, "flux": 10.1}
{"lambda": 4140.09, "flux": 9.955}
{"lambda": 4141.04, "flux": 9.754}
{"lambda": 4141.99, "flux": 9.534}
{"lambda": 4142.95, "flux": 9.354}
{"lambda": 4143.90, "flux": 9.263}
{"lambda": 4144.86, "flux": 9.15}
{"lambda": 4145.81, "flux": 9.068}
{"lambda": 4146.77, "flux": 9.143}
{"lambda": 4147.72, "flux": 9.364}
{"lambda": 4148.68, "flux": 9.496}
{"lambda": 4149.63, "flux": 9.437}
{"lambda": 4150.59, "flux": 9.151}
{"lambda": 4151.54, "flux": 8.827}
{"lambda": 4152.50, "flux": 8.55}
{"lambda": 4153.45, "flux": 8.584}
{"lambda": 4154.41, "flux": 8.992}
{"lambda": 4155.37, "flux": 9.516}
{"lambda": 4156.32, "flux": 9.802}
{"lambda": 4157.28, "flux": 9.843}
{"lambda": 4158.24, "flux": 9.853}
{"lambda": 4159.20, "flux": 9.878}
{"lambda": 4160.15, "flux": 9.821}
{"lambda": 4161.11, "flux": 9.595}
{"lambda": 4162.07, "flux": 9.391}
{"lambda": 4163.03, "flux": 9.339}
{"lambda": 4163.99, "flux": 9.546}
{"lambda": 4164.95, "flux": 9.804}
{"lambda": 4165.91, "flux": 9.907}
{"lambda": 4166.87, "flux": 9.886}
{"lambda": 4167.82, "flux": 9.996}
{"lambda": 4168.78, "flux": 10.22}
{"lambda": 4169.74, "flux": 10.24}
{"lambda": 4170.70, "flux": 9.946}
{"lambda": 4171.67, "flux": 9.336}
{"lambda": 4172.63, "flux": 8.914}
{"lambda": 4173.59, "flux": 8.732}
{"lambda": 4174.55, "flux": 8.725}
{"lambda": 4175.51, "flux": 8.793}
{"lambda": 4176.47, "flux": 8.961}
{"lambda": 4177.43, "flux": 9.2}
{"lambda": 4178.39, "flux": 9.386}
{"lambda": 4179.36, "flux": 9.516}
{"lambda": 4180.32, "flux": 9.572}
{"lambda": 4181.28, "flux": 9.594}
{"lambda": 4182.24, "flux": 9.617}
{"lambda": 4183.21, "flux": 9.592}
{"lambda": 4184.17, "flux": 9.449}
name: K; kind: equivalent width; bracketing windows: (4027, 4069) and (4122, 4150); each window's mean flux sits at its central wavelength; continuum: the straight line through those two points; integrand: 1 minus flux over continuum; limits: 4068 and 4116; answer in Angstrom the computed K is 3.3 Angstrom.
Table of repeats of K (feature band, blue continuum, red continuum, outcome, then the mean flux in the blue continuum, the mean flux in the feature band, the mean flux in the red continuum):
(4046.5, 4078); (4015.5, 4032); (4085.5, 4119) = -0.7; 10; 9.59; 8.72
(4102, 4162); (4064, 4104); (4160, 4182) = 1.2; 9.24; 9.2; 9.49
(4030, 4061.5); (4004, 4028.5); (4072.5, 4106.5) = -1.0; 9.85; 9.8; 8.99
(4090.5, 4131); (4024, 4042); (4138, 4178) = 3.5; 10.1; 8.84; 9.45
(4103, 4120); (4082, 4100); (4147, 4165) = 1.0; 9.04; 8.6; 9.4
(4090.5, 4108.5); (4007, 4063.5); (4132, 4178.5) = 2.4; 9.86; 8.37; 9.45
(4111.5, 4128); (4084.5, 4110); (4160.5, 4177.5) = -1.0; 8.64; 9.45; 9.48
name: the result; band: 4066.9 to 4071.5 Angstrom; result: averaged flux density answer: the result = 10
